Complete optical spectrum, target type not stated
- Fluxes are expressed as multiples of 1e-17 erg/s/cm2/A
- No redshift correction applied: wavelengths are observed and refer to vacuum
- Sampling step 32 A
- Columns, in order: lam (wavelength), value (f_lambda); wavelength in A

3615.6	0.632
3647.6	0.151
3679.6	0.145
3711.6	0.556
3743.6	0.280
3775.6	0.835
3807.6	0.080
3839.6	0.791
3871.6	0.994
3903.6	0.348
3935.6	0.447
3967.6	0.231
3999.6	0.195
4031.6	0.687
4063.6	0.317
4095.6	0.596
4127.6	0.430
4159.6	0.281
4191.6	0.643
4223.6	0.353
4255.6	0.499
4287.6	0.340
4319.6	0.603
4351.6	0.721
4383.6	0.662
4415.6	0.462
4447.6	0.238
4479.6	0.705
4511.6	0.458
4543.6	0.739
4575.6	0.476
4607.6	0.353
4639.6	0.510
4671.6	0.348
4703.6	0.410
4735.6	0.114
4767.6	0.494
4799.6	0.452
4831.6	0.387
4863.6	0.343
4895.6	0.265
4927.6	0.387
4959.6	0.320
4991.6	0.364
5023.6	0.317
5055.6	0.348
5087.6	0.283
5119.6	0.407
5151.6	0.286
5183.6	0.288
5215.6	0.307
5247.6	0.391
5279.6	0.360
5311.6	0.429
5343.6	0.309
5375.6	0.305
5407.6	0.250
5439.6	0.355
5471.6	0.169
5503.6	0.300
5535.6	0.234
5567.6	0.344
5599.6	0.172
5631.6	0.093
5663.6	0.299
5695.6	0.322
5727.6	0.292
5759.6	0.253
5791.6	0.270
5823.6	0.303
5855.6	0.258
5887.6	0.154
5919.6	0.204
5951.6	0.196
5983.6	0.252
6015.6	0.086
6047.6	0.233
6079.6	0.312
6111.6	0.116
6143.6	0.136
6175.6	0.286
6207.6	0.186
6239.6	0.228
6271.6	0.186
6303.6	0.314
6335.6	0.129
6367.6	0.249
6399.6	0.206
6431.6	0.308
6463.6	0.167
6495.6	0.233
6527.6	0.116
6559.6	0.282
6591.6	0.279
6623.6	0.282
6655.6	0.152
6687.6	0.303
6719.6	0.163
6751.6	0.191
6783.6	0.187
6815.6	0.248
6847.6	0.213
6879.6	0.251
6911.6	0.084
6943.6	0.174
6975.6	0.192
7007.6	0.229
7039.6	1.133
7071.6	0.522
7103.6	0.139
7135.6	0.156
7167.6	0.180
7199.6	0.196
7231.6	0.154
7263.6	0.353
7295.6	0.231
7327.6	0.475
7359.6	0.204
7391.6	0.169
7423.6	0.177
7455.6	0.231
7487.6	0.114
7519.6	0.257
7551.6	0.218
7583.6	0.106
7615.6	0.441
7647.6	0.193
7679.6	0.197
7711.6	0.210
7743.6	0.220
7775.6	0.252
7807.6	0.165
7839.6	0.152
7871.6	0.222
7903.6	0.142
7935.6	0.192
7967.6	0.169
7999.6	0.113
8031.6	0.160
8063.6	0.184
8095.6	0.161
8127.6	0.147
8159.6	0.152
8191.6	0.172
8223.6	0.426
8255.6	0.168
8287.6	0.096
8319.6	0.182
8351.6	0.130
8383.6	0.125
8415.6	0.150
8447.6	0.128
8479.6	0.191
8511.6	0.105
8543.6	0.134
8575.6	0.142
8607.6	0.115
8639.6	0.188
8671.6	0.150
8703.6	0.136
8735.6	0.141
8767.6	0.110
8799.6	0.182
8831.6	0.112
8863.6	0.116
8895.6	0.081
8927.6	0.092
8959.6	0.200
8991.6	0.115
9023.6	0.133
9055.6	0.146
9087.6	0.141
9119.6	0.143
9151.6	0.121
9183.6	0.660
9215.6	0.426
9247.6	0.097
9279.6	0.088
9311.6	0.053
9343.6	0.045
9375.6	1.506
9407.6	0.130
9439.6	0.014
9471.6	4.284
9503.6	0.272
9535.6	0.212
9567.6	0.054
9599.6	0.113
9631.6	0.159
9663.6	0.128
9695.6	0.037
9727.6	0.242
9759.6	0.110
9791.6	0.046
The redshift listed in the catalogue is 0.89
